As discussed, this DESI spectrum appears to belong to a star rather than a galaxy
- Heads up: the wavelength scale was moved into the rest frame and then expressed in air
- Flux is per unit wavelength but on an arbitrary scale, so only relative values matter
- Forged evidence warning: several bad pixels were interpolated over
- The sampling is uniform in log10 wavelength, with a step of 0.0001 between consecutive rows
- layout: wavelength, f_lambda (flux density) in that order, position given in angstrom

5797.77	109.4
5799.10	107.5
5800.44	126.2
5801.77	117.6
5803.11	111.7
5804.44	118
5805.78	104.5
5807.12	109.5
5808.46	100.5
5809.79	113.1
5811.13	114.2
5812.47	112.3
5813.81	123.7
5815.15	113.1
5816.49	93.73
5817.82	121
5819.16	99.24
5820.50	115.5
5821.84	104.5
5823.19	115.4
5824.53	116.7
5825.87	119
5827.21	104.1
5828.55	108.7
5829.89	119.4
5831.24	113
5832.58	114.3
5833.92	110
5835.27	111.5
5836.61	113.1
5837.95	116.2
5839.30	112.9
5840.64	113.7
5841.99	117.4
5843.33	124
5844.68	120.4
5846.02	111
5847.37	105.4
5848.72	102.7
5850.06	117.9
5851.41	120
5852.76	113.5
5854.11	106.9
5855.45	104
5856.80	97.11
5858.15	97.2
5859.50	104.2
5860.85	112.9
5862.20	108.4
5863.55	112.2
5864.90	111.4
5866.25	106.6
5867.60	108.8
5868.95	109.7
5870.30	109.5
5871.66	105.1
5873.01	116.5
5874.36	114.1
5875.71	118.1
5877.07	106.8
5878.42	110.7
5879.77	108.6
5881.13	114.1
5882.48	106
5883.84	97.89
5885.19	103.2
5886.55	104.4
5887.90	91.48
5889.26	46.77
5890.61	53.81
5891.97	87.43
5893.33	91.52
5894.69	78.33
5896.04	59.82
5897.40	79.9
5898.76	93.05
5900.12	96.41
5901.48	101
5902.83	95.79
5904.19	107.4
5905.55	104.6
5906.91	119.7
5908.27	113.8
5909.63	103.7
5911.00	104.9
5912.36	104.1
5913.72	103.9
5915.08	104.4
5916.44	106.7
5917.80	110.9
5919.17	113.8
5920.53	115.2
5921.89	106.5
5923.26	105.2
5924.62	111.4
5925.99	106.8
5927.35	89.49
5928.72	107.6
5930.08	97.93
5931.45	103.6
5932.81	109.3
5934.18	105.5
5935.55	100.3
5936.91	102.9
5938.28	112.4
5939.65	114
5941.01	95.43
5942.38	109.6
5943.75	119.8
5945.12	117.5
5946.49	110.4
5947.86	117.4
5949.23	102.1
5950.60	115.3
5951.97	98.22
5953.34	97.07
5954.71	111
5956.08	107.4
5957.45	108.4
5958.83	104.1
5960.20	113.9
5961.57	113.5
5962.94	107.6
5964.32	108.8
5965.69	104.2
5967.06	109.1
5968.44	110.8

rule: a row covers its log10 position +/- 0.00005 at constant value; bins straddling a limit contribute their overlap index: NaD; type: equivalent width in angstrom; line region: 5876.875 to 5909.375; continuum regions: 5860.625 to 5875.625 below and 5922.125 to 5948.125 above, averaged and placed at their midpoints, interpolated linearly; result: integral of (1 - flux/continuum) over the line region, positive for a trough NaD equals 4.4 angstrom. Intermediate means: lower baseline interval 111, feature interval 94.6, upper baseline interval 107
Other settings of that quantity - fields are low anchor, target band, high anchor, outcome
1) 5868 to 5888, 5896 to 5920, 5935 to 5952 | 1.4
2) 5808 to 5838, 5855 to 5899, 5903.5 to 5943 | 4.0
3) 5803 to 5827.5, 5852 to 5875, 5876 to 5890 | -1.2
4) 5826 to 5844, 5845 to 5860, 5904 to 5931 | 0.6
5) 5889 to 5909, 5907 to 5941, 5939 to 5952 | -2.0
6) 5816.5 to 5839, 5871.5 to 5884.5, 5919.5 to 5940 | -0.1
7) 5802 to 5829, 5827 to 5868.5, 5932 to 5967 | -0.2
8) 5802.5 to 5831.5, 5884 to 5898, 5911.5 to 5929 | 3.6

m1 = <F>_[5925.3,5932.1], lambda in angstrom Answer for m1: 101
